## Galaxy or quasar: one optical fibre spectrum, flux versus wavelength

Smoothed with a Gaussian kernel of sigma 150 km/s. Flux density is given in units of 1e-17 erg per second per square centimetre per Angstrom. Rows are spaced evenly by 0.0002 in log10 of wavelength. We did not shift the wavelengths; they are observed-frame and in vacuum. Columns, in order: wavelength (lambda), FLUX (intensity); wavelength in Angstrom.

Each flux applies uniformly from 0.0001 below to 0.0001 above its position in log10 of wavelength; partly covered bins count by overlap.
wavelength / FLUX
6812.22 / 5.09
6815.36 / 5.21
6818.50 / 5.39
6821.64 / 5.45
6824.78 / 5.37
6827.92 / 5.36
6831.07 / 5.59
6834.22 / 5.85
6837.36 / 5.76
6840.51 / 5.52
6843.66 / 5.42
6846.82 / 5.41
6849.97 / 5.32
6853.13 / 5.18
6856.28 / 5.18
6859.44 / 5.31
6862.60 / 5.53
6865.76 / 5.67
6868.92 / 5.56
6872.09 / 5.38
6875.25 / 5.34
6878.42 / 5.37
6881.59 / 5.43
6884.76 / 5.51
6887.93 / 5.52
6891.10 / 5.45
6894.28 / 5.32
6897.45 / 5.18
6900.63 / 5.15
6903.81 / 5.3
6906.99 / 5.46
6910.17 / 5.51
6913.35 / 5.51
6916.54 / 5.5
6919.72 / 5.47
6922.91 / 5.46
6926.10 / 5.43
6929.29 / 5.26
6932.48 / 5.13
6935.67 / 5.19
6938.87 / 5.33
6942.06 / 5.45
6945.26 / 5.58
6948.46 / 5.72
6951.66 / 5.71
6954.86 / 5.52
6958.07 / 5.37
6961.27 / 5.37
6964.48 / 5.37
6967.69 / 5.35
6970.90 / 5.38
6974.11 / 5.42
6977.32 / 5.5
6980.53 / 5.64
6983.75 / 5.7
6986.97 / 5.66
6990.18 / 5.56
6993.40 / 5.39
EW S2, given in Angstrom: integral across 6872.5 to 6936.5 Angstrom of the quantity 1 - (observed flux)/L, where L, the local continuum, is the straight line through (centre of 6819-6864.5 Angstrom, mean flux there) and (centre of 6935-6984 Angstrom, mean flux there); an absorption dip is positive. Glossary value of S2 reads 1.0 Angstrom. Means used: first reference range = 5.45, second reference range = 5.47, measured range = 5.38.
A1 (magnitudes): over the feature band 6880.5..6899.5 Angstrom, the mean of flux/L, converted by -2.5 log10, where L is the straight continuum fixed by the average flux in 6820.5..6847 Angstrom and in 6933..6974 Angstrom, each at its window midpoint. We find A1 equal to 0.02 mag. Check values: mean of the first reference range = 5.53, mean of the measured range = 5.4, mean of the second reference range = 5.44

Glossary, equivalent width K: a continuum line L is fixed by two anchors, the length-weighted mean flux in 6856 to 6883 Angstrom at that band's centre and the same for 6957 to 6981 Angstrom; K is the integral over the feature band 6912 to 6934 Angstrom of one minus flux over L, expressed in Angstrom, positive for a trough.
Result 0.12 Angstrom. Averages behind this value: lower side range 5.43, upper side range 5.42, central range 5.39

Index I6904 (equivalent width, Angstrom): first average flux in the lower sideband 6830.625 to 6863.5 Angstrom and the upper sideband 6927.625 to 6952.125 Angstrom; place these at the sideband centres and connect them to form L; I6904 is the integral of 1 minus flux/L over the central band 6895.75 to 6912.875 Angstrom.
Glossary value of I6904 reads 0.3 Angstrom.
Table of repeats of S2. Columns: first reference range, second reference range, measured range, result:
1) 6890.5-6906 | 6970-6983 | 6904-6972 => -0.48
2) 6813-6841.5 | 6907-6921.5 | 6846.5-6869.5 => 0.43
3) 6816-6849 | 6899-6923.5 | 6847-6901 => 0.74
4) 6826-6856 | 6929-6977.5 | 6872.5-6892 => 0.08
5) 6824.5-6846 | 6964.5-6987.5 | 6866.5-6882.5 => 0.33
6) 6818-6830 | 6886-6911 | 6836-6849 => -0.30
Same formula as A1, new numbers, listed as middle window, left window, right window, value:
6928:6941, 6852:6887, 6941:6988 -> 0.05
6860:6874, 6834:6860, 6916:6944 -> -0.02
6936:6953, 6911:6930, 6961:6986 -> -0.01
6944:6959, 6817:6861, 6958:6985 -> -0.03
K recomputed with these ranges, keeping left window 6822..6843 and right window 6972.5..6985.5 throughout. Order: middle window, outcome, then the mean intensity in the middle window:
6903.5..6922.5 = 0.3 Angstrom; 5.47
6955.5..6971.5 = 0.5 Angstrom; 5.37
